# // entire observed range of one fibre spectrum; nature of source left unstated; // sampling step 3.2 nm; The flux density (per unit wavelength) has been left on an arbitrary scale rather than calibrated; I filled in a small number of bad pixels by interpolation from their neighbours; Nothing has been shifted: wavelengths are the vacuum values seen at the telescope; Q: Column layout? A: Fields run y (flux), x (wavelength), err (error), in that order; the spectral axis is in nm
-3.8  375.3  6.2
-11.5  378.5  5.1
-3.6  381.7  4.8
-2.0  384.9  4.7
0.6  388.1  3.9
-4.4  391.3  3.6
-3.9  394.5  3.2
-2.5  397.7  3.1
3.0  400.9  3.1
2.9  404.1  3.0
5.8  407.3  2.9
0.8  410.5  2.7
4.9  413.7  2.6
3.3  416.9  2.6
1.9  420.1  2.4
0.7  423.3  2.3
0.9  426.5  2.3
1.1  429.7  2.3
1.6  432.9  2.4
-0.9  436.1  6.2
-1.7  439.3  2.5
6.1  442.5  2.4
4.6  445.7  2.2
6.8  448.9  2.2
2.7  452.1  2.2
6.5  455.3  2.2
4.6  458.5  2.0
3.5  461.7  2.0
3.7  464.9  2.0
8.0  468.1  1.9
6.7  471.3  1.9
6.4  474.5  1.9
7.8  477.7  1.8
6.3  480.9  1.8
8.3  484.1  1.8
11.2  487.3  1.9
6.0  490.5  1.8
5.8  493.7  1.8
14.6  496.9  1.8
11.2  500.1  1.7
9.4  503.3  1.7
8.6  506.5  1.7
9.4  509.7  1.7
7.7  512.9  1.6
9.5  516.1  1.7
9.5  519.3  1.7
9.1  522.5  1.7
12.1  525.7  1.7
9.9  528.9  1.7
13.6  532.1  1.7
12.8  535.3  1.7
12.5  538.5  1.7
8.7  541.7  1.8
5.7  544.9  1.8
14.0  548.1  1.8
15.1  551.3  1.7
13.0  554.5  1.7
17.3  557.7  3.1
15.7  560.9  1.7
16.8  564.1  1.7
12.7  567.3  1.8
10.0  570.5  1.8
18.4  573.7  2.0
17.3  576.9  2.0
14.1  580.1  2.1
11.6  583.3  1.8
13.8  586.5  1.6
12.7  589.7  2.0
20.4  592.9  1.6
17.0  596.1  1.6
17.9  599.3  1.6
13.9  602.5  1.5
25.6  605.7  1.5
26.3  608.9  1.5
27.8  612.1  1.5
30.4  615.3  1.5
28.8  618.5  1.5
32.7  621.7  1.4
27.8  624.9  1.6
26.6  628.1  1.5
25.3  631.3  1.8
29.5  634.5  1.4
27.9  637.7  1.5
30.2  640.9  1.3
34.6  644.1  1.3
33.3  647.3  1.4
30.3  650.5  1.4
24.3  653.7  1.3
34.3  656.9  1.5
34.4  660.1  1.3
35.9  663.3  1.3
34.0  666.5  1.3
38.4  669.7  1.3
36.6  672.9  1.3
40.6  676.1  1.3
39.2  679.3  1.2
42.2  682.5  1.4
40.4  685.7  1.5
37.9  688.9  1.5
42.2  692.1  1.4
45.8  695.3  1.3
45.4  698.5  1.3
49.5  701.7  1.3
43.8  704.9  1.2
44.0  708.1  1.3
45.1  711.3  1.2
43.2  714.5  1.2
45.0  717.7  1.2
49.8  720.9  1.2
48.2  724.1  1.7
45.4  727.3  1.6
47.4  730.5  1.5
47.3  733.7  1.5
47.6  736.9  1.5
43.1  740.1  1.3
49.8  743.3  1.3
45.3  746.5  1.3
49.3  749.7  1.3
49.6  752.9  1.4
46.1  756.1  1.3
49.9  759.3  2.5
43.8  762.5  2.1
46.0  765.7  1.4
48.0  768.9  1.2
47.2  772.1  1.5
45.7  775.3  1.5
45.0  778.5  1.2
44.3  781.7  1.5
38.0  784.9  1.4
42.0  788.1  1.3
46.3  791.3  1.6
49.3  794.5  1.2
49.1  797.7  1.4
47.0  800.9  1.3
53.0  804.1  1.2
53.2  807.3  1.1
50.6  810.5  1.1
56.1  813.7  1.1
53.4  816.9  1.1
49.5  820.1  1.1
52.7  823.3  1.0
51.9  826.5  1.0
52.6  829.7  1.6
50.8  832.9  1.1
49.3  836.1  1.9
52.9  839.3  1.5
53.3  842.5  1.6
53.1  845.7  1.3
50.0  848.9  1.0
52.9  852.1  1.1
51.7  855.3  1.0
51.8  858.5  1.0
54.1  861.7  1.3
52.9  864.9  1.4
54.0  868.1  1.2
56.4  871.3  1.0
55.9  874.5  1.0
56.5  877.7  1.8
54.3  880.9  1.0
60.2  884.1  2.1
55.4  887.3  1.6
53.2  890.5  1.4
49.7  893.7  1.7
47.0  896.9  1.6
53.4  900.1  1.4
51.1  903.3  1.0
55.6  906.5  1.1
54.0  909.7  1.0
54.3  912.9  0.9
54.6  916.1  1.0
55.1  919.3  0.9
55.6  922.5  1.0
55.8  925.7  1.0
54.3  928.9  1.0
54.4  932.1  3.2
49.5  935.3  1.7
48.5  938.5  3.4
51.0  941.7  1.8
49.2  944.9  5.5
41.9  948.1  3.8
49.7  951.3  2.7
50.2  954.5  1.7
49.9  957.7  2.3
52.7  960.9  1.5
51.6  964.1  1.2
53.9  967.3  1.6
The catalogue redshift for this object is 0.519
